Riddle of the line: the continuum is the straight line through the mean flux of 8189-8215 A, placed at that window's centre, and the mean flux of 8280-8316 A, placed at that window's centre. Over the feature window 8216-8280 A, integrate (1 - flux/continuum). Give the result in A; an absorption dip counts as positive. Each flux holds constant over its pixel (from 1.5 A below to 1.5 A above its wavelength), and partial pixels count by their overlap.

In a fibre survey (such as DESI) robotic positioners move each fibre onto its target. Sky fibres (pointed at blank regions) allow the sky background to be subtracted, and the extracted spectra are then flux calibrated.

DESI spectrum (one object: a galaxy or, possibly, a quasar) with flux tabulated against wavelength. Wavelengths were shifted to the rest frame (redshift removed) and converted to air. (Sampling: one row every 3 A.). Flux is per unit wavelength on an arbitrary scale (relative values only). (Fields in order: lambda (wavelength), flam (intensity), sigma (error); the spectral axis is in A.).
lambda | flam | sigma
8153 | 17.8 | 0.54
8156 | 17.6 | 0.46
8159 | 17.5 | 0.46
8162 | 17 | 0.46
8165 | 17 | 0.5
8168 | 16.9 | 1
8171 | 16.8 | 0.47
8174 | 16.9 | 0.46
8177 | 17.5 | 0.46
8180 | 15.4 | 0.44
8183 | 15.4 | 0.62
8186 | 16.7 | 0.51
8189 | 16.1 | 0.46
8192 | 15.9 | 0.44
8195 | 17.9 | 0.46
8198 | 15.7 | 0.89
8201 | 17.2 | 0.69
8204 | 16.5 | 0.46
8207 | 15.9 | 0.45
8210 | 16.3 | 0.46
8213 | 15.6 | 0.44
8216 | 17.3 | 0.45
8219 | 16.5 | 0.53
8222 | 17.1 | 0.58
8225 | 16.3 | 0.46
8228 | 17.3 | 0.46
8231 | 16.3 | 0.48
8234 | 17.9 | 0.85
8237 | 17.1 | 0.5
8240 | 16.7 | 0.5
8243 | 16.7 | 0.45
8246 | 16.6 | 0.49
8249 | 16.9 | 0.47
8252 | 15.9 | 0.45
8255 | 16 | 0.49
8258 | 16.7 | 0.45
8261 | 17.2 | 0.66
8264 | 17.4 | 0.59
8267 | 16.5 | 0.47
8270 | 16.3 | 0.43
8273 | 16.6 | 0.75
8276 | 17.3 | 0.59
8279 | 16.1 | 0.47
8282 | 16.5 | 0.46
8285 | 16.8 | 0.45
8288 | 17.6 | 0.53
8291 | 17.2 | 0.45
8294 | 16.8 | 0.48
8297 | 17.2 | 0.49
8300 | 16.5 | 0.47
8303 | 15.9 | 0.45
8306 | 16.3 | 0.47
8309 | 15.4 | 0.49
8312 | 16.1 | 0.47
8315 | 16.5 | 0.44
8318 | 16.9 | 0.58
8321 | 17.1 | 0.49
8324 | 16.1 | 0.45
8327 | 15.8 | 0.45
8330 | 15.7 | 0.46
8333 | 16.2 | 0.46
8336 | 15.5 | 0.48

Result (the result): -1.1 A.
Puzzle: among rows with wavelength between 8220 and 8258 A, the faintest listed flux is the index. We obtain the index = 15.9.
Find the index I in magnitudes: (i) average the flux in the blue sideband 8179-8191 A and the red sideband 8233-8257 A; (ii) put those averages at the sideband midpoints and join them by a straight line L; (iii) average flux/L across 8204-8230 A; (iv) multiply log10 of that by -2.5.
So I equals -0.01 mag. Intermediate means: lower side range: 15.9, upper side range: 16.7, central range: 16.5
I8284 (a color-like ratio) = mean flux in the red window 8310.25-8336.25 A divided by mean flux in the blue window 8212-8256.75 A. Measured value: 0.97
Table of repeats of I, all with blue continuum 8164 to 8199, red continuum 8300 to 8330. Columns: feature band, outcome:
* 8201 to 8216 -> 0.01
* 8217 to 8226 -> -0.02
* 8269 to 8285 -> -0.02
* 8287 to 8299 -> -0.06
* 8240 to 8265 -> -0.02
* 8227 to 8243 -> -0.04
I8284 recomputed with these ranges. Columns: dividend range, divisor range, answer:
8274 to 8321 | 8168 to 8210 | 1.01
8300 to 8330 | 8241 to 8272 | 0.98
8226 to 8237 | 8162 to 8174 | 1.01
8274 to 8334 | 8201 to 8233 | 1.00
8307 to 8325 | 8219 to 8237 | 0.96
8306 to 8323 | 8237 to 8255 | 0.99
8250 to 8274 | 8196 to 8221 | 1.01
